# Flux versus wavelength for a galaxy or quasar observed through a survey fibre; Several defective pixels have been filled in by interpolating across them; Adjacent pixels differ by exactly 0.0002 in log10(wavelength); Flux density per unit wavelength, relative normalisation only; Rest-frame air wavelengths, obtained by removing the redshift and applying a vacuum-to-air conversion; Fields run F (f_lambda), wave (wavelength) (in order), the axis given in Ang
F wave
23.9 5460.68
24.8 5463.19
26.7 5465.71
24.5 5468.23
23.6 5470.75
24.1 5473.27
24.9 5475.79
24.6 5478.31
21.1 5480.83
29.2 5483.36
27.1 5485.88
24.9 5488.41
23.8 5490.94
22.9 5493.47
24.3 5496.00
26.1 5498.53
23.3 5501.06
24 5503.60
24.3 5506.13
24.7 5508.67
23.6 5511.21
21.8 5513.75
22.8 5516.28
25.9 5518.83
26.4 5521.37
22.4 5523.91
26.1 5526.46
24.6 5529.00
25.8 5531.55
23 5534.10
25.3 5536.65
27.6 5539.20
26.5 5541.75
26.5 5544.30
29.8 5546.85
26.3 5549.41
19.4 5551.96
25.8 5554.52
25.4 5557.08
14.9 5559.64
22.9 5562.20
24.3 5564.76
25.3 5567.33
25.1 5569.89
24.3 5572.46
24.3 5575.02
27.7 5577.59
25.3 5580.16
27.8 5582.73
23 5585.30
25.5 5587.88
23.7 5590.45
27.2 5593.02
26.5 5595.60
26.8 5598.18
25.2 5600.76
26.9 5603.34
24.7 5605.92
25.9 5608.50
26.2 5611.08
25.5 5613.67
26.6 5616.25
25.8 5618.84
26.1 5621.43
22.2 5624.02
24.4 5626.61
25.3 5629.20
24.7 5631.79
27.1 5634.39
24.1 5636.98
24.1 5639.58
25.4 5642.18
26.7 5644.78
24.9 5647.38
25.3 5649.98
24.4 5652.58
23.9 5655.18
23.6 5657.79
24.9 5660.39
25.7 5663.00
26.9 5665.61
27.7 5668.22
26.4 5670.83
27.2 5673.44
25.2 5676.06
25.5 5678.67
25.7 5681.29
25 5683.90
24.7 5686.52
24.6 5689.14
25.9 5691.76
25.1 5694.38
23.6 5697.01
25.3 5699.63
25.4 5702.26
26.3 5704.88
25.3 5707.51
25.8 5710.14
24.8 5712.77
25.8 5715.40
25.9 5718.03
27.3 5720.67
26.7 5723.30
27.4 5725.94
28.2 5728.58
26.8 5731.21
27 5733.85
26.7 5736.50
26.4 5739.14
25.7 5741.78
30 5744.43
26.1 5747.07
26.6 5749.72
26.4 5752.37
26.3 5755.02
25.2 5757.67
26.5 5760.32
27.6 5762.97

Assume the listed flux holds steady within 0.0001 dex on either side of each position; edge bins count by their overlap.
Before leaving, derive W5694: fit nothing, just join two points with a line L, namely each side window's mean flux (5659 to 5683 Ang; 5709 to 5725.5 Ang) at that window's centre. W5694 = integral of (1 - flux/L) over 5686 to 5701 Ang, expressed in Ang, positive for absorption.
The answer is 0.7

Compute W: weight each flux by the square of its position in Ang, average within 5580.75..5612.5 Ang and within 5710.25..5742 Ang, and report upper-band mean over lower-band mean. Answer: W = 1.1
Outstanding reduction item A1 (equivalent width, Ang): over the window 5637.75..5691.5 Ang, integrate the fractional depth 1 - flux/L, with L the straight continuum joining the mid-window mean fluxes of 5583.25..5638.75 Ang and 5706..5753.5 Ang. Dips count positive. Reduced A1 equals 1.18 Ang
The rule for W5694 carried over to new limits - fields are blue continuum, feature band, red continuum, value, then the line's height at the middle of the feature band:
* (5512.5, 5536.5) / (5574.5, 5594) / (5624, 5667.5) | -0.7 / 24.7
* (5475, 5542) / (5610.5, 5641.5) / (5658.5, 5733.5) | 0.3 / 25.4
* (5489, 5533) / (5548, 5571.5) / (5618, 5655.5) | 1.2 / 24.6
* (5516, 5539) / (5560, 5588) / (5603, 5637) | 0.5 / 25.2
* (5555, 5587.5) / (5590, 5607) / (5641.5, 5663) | -1.0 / 24.5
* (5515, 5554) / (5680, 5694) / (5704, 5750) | 0.6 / 26.3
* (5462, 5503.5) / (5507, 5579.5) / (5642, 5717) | 1.0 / 24.9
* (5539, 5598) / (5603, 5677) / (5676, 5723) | -0.6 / 25.2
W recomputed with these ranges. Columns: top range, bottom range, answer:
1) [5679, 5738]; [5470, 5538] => 1.14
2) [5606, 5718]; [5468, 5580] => 1.08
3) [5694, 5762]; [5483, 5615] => 1.12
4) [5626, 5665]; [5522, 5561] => 1.05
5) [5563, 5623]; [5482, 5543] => 1.06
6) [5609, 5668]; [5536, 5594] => 1.04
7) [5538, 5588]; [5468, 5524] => 1.04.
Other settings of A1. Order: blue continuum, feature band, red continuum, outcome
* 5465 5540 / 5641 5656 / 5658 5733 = 0.3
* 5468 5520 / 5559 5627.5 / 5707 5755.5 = 0.6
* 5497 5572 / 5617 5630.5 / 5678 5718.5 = 0.0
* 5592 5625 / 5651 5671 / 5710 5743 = 0.6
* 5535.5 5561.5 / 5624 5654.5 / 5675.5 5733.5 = 0.4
